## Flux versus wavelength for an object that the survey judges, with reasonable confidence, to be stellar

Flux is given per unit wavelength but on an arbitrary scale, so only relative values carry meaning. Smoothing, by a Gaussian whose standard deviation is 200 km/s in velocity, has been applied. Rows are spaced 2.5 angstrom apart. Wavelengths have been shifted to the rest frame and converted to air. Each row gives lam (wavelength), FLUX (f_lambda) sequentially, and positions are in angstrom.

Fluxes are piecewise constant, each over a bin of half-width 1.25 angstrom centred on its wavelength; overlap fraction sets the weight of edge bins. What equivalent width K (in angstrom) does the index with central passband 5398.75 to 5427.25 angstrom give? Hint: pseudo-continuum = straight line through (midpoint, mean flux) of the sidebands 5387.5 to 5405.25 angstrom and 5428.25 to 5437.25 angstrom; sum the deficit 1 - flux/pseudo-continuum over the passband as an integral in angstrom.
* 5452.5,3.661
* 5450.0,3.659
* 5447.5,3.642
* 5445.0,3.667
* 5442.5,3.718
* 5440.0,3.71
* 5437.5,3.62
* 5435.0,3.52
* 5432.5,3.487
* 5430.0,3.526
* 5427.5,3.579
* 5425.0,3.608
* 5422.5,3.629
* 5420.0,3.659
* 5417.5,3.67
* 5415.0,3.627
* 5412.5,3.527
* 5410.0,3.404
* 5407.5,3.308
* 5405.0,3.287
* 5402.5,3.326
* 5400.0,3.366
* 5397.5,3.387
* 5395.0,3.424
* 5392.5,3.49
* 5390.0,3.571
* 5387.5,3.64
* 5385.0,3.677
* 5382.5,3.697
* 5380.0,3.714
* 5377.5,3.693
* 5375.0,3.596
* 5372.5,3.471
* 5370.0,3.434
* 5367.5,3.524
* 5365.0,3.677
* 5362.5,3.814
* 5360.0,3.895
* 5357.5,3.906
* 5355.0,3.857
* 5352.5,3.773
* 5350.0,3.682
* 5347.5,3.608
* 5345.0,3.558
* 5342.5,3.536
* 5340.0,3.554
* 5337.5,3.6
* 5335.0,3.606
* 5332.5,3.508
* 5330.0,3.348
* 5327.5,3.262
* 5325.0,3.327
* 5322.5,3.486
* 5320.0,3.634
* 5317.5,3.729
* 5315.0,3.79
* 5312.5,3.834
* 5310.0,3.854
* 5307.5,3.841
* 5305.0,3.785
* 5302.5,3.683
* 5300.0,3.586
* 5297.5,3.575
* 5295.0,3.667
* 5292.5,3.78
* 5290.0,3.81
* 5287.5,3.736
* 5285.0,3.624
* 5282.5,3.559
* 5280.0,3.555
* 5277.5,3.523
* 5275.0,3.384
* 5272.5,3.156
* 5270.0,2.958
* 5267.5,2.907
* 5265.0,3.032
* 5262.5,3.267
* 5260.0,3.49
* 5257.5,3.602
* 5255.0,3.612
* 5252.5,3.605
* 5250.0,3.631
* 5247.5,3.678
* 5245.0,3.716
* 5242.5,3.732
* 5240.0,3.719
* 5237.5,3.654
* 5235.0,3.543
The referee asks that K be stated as -0.2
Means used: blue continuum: 3.43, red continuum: 3.53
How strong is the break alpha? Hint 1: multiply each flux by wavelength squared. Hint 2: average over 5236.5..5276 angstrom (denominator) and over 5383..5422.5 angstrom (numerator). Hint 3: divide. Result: 1.1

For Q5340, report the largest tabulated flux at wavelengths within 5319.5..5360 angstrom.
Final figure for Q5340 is 3.906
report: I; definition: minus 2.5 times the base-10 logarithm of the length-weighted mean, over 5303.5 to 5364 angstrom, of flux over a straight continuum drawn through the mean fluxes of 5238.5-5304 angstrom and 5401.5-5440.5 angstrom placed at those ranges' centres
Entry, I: -0.04 mag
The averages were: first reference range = 3.52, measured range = 3.66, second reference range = 3.53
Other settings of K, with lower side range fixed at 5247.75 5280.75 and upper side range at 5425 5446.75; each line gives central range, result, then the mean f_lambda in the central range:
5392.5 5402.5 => 0.44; 3.4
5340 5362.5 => -1.50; 3.72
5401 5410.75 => 0.64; 3.33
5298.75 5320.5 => -2.03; 3.75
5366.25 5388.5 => -0.50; 3.6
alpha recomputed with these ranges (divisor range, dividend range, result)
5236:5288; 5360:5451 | 1.08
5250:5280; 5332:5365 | 1.14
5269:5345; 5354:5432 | 1.03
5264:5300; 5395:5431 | 1.06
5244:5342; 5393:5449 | 1.04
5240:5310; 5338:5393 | 1.07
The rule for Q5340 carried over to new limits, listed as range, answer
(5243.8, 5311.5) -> 3.854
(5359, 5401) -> 3.895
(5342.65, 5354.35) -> 3.773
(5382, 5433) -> 3.697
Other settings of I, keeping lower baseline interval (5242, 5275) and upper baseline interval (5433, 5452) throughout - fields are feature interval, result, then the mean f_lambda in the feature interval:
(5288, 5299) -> -0.08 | 3.71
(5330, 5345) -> -0.01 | 3.54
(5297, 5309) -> -0.07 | 3.7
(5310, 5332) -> -0.03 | 3.57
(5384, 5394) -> 0.00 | 3.59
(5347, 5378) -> -0.04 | 3.69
